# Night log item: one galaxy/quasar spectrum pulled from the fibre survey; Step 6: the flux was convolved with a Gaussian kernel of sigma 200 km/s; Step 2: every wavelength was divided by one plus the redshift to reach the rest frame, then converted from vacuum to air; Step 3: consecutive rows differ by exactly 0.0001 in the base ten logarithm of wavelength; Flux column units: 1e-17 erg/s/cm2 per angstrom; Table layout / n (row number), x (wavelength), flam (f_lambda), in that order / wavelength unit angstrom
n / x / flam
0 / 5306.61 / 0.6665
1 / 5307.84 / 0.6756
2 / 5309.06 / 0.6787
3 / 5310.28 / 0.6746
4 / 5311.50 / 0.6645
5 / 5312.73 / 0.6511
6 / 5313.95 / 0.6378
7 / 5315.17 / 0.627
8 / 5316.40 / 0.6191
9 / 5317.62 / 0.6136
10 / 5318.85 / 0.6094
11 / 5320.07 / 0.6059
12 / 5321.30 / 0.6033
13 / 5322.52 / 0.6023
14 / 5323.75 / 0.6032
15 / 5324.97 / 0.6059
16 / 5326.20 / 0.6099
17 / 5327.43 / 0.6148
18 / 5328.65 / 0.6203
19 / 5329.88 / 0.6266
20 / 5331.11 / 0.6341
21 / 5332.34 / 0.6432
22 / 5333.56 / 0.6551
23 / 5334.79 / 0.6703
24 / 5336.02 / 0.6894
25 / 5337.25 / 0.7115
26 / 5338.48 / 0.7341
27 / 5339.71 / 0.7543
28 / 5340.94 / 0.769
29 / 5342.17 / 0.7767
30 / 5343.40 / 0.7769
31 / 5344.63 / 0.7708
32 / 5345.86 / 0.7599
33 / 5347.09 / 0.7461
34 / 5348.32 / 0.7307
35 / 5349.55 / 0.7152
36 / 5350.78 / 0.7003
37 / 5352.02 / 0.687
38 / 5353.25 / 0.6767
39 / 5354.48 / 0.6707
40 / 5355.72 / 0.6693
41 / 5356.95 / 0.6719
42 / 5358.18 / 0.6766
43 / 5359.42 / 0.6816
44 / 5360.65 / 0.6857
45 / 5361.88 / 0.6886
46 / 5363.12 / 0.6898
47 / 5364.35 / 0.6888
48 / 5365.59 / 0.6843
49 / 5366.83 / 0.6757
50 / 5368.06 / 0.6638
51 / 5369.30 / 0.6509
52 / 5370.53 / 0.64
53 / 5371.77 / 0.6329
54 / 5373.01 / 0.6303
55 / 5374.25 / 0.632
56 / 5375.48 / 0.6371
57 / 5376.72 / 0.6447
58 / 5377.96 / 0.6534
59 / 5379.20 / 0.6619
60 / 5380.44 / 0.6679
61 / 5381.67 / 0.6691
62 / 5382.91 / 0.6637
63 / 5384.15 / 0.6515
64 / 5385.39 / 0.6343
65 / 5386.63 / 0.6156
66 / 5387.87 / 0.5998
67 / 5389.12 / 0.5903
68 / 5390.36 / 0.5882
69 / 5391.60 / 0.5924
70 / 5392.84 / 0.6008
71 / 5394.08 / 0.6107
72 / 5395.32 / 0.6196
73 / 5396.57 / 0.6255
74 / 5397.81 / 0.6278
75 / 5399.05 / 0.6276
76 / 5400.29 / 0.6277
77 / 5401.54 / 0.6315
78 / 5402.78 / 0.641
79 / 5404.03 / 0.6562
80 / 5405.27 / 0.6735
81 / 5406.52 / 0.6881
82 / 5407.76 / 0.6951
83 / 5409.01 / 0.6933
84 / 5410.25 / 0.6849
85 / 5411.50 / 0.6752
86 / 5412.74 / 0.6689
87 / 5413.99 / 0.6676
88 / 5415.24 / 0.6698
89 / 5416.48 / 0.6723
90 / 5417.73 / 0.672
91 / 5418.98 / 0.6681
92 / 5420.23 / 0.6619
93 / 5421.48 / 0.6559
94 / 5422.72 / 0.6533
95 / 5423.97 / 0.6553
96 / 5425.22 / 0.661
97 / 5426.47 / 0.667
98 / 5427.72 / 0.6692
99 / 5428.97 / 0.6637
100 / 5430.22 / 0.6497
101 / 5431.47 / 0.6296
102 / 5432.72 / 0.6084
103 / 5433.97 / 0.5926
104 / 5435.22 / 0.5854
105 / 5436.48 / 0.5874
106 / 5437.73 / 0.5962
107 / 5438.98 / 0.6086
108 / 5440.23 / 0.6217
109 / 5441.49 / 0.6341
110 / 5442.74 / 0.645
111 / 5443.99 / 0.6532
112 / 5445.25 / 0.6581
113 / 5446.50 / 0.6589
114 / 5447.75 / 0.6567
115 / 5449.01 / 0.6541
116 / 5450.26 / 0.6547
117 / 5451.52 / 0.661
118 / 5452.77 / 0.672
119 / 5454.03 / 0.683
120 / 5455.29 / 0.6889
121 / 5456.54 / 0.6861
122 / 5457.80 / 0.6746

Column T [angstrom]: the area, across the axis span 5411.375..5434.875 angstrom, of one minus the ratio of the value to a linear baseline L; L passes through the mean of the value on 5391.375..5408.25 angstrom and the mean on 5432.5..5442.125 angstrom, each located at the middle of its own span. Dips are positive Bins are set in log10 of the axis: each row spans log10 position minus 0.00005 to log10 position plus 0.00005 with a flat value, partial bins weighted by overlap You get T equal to -1.4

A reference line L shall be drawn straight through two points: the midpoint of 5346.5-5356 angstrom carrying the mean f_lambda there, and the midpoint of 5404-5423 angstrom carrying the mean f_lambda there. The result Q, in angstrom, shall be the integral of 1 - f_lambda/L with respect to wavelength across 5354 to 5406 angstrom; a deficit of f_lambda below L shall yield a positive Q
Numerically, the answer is 3.1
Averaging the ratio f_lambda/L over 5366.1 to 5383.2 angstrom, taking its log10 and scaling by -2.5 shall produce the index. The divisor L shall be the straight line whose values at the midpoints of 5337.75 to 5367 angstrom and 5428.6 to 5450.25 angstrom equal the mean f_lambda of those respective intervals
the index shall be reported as 0.06 mag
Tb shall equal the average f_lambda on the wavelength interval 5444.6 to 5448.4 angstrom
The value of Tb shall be 0.657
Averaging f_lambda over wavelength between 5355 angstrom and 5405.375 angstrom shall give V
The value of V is 0.645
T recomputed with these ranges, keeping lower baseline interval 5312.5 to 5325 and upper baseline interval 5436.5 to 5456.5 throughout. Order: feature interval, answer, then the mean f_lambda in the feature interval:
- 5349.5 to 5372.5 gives -1.8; 0.675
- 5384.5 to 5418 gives -0.3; 0.642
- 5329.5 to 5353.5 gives -3.5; 0.713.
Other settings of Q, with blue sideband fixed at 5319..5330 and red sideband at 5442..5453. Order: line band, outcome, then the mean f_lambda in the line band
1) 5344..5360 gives -2.2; 0.704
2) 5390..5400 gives 0.4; 0.613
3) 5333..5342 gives -1.5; 0.715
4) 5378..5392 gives 0.0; 0.632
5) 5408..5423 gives -0.6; 0.671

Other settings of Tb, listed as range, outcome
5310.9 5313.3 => 0.656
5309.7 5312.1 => 0.67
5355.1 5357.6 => 0.672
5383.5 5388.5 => 0.624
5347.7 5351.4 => 0.716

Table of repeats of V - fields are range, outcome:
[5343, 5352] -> 0.738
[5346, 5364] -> 0.694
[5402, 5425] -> 0.669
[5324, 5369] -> 0.689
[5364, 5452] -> 0.645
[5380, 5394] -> 0.624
